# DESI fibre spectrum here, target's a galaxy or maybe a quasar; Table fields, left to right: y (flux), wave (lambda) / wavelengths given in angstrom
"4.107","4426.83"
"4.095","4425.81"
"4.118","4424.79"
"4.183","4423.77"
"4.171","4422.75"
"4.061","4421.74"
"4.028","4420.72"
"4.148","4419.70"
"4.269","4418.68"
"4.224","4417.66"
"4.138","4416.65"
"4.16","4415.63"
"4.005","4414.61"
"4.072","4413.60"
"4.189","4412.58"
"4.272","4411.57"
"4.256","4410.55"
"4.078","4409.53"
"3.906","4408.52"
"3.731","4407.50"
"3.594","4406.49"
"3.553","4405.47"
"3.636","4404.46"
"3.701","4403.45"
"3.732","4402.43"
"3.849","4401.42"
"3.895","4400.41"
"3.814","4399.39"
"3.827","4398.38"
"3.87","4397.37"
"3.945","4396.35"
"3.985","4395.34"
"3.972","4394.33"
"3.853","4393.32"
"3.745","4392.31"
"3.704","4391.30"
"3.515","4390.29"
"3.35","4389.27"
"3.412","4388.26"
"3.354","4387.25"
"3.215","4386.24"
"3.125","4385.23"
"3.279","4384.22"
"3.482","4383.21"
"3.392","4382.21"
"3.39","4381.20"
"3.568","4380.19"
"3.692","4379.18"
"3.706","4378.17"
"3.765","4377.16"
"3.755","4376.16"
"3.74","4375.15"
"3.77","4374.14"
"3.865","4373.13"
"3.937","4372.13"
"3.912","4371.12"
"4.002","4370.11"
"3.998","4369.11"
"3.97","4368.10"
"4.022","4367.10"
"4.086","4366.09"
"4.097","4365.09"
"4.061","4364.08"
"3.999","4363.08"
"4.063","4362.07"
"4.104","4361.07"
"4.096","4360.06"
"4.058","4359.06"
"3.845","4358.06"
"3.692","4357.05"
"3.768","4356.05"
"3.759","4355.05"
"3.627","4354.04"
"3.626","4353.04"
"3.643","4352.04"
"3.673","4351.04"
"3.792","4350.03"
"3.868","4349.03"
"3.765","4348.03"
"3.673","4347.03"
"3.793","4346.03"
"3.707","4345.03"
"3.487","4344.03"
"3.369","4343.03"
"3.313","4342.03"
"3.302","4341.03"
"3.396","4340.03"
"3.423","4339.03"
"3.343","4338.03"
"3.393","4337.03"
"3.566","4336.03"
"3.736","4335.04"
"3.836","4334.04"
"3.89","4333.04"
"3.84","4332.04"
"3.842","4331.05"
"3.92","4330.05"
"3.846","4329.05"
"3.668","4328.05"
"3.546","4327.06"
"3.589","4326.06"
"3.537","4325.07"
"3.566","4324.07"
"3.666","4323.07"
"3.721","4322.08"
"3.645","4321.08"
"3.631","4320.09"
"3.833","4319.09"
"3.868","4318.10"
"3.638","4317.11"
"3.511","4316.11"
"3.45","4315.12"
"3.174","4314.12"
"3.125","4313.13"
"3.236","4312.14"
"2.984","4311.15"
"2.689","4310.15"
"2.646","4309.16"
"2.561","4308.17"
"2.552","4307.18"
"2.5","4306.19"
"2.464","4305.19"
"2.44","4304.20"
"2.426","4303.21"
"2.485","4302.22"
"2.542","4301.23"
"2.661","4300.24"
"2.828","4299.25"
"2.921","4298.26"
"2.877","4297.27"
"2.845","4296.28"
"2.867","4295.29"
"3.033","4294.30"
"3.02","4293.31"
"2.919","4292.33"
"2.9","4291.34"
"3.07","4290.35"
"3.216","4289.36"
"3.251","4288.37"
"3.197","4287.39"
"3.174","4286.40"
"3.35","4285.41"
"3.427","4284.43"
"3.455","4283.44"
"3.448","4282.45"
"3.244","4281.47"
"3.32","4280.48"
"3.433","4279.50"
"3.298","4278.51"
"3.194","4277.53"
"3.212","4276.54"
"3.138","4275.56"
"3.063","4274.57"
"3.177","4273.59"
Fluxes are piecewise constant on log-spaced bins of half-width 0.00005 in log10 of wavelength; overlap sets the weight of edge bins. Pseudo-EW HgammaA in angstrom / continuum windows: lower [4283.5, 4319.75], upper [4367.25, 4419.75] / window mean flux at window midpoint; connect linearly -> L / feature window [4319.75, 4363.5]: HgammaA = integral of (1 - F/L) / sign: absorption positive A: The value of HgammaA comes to -4.6 angstrom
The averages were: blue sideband 3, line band 3.7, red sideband 3.79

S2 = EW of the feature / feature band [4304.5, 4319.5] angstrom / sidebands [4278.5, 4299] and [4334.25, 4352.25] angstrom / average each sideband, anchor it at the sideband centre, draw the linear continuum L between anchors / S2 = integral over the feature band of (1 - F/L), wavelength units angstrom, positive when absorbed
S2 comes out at 1.2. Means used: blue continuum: 3.15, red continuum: 3.57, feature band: 3.07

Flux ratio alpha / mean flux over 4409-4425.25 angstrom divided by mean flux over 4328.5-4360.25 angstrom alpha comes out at 1.13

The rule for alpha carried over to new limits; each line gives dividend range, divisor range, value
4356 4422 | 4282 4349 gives 1.17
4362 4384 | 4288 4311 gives 1.38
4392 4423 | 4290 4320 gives 1.34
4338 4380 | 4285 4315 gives 1.32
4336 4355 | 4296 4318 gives 1.25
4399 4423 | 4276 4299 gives 1.26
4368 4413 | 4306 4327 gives 1.13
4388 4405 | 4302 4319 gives 1.27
